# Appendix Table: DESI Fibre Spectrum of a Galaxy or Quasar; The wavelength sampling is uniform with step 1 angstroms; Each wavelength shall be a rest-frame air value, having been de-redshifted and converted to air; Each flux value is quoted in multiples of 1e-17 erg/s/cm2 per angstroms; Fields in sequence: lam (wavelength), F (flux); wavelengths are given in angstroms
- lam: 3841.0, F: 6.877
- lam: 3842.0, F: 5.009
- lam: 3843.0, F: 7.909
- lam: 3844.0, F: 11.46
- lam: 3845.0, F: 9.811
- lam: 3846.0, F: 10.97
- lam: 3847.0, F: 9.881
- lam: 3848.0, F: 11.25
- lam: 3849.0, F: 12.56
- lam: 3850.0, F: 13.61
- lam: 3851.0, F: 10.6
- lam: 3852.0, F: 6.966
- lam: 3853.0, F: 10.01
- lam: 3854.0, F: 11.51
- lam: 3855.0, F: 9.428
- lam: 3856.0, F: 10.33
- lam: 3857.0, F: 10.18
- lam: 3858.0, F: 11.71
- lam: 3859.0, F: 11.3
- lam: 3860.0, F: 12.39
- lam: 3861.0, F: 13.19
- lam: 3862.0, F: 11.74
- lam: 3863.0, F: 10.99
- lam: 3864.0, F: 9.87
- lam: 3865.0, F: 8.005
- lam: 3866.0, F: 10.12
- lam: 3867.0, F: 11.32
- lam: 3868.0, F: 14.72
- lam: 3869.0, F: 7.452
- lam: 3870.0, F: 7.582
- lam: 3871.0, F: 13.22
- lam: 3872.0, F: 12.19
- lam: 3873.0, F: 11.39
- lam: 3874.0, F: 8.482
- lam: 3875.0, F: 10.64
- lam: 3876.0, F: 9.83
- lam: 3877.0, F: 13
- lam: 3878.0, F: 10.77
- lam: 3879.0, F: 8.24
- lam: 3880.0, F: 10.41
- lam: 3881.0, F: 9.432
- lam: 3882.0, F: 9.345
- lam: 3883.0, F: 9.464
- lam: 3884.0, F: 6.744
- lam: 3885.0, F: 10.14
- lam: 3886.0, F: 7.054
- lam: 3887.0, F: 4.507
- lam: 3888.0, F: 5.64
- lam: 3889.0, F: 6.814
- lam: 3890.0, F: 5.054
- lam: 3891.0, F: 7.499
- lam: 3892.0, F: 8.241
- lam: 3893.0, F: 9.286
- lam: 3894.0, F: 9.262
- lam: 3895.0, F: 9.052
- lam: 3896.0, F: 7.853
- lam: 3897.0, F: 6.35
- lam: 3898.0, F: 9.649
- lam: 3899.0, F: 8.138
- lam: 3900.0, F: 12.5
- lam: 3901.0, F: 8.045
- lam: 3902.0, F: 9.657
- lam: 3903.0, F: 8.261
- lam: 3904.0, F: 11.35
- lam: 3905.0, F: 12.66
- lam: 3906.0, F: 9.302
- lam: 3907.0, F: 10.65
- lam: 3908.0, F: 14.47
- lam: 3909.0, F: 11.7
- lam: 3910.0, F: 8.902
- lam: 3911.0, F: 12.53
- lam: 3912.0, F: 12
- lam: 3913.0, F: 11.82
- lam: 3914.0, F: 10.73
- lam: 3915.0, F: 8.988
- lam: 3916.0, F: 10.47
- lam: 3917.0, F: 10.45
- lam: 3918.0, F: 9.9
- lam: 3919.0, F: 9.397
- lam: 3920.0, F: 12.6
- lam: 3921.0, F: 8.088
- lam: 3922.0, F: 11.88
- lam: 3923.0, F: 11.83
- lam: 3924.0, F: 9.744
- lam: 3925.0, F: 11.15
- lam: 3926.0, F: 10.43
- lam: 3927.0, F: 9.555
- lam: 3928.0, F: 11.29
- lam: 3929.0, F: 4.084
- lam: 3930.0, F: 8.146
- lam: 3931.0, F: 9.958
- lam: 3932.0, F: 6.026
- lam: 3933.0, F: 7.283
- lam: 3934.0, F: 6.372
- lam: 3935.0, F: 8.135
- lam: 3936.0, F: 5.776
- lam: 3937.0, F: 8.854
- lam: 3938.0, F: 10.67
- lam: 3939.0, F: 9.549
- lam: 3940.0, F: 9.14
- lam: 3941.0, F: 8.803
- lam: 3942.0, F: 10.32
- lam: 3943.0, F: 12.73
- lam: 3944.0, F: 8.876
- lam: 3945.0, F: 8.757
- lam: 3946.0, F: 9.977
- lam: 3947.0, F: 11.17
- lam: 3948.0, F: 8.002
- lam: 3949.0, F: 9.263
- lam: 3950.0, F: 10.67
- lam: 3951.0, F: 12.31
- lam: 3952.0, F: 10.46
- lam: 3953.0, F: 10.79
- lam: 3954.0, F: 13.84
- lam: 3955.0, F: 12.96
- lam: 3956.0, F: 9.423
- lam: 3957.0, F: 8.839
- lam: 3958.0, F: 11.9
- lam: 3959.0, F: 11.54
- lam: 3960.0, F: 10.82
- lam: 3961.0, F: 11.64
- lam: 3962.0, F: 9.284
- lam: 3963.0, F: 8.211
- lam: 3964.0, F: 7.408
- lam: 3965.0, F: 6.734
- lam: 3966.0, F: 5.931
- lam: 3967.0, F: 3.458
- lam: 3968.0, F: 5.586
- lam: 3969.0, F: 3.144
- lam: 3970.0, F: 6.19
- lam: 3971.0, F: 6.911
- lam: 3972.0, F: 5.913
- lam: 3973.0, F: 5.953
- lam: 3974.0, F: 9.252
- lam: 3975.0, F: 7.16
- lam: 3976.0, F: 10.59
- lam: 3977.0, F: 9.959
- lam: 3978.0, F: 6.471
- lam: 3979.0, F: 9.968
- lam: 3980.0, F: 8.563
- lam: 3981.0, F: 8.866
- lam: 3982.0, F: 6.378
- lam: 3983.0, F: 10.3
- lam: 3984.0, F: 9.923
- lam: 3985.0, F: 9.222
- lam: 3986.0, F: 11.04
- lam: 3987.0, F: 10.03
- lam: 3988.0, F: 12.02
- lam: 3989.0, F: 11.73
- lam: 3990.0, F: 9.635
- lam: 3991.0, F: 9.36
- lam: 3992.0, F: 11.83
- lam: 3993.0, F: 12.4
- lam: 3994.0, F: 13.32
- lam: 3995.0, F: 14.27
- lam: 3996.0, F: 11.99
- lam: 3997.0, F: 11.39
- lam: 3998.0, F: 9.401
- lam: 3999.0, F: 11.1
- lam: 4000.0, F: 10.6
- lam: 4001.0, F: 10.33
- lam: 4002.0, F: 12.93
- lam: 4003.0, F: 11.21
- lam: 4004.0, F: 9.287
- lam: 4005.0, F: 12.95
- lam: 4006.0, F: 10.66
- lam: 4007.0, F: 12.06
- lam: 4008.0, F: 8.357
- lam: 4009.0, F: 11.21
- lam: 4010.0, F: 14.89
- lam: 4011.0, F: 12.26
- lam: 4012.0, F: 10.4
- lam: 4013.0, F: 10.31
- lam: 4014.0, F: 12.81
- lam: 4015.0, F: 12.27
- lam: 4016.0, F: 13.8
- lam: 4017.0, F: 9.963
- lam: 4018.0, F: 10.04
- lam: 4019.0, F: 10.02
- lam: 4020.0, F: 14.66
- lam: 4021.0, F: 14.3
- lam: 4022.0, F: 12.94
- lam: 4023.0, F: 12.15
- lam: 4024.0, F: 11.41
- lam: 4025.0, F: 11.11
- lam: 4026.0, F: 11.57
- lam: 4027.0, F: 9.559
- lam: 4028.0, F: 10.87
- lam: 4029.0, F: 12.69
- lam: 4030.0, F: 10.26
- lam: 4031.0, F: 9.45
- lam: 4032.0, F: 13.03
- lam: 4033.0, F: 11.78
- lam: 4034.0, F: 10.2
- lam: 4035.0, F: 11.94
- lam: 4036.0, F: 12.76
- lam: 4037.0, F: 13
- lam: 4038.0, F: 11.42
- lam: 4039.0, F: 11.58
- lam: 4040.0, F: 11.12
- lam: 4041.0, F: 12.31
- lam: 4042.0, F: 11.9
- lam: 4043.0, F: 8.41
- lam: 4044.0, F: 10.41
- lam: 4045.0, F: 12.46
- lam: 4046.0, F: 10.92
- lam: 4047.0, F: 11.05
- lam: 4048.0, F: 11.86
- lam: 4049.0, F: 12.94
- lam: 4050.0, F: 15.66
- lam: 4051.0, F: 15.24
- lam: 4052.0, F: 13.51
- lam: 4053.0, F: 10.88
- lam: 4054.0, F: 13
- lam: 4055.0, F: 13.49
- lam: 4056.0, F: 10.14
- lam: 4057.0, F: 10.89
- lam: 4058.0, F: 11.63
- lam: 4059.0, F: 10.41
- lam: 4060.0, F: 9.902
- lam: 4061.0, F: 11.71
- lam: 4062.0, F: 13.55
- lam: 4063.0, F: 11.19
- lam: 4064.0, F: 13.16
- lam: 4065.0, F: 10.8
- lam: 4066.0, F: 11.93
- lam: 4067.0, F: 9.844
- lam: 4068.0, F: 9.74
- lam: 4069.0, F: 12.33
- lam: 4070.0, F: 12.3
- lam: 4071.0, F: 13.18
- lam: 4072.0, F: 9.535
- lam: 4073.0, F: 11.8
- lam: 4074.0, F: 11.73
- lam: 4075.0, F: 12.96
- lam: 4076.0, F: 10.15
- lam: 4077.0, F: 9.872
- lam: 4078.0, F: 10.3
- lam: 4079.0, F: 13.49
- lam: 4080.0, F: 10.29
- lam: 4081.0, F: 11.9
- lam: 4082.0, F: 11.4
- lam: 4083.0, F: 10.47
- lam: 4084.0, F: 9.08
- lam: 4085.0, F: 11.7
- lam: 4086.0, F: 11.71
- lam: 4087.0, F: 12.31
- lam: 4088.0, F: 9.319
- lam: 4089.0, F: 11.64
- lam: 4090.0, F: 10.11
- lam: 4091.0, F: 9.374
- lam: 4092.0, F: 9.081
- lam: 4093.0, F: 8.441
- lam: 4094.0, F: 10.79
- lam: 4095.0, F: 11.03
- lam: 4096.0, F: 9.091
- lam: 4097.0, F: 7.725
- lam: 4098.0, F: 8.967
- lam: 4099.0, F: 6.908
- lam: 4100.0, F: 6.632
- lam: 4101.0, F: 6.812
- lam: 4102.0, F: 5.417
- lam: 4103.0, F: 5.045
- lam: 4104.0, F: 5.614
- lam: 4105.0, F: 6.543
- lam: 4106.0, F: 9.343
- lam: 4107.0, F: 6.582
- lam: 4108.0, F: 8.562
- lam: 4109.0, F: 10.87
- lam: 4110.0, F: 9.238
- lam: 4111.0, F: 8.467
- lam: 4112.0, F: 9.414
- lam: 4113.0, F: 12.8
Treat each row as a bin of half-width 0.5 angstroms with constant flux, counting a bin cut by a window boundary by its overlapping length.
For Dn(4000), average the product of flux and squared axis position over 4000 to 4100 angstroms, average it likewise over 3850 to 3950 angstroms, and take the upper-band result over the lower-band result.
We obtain 1.25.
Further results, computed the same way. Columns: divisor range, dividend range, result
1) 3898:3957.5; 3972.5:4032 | 1.13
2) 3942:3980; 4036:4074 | 1.37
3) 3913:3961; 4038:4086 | 1.25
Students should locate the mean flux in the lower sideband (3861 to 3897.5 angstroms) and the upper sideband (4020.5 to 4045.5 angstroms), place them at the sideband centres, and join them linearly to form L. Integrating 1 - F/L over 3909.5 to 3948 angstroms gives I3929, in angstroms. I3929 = 1.4 angstroms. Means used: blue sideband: 9.27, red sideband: 11.5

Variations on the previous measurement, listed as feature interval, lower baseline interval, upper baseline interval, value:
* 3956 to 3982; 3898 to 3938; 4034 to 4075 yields 6.3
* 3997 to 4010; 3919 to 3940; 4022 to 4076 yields -0.4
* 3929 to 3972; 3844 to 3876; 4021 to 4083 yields 8.9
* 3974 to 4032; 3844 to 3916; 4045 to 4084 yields 0.9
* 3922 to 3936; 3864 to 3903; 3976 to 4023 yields 1.6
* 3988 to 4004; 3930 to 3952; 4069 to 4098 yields -2.6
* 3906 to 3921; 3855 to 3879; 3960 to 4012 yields -0.8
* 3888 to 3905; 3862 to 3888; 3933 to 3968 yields 1.9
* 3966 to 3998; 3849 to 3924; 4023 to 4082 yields 5.5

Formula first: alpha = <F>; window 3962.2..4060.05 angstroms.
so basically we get 10.6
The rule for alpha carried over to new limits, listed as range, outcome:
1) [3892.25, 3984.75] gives 9.34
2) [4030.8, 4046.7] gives 11.5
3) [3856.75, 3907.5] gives 9.62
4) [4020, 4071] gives 11.8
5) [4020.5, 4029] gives 11.8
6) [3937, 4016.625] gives 9.99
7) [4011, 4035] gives 11.6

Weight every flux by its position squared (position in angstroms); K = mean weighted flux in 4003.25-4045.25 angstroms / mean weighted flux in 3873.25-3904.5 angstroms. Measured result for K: 1.41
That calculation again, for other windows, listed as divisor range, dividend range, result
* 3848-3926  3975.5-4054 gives 1.20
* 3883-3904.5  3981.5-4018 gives 1.44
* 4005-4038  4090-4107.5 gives 0.70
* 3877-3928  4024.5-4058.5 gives 1.31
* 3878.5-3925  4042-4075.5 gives 1.34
